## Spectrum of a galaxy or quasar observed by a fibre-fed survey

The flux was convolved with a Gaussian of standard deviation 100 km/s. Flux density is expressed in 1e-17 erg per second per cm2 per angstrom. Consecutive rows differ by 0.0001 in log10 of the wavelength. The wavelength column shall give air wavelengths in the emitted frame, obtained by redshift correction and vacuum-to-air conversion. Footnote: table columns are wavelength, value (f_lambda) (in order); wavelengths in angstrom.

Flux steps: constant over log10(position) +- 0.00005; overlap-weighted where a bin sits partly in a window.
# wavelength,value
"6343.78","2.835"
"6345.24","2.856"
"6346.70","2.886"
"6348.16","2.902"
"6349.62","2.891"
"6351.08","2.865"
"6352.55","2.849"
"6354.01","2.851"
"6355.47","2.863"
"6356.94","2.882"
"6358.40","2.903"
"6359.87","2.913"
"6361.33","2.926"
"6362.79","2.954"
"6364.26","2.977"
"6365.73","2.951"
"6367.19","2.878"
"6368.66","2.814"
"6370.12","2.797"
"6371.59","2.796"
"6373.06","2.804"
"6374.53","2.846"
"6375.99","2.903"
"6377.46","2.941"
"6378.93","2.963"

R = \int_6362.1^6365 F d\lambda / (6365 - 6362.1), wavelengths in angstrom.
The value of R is 2.96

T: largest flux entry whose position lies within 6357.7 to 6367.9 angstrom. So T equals 2.977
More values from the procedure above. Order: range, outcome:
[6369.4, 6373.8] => 2.804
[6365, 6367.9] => 2.951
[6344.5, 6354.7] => 2.902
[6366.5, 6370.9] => 2.878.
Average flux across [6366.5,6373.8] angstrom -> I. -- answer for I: 2.82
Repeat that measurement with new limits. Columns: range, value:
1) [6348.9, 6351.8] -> 2.88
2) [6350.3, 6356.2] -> 2.86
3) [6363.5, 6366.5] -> 2.96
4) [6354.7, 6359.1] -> 2.88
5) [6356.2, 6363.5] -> 2.92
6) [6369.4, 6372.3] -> 2.79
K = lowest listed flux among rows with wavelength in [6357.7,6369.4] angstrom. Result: 2.814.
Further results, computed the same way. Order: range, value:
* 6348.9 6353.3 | 2.849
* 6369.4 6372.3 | 2.796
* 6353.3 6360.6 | 2.851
